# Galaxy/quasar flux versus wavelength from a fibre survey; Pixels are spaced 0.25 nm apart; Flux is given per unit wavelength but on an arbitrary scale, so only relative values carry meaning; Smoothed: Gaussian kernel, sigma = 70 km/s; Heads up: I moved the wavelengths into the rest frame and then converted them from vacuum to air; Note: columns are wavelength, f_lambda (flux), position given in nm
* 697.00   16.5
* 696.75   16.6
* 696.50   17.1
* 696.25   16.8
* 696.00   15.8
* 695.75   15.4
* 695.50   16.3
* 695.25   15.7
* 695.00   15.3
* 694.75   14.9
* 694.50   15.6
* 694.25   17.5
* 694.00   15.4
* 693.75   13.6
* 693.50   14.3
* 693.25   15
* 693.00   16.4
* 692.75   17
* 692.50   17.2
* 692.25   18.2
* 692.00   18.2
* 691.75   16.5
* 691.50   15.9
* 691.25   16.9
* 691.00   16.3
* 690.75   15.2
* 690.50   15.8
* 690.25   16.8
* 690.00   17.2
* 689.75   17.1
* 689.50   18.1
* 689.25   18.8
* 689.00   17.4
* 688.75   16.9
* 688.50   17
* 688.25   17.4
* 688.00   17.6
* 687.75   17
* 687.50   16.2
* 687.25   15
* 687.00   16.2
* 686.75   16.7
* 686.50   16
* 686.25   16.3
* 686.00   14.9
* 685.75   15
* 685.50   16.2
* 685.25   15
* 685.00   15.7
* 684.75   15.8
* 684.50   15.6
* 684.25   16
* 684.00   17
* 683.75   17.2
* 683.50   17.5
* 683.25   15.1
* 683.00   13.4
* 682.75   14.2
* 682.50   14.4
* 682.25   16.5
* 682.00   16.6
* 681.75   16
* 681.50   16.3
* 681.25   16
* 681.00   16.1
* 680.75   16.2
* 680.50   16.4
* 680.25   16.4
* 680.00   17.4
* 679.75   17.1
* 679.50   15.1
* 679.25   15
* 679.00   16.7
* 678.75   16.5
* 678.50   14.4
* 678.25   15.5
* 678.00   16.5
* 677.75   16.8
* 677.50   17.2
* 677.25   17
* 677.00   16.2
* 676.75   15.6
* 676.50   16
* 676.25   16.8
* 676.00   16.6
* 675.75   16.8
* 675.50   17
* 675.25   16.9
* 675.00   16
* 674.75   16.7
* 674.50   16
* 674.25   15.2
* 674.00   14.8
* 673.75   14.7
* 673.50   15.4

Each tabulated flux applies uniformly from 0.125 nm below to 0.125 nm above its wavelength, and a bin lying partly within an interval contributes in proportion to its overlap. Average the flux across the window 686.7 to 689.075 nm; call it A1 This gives 16.7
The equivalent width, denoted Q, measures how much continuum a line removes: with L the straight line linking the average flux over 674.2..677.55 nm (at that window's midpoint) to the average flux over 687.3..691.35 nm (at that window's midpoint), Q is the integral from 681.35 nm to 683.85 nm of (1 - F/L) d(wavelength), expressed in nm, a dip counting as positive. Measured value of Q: 0.15 nm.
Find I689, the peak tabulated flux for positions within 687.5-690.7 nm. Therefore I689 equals 18.8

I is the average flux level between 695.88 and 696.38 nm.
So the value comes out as 16.3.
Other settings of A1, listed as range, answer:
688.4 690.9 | 17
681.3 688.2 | 15.9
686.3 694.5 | 16.6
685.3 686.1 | 15.3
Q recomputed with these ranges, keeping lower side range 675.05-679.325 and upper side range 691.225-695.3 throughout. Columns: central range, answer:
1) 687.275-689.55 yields -0.15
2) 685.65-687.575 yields 0.05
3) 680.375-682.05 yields 0.01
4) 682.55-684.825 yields 0.07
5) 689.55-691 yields -0.03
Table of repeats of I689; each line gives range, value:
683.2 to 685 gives 17.5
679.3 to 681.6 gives 17.4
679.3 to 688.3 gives 17.6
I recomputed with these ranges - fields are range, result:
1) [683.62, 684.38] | 16.7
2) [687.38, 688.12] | 16.9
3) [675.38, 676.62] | 16.6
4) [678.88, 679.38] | 15.8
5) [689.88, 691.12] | 16.3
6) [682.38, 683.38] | 14.3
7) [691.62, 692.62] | 17.5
